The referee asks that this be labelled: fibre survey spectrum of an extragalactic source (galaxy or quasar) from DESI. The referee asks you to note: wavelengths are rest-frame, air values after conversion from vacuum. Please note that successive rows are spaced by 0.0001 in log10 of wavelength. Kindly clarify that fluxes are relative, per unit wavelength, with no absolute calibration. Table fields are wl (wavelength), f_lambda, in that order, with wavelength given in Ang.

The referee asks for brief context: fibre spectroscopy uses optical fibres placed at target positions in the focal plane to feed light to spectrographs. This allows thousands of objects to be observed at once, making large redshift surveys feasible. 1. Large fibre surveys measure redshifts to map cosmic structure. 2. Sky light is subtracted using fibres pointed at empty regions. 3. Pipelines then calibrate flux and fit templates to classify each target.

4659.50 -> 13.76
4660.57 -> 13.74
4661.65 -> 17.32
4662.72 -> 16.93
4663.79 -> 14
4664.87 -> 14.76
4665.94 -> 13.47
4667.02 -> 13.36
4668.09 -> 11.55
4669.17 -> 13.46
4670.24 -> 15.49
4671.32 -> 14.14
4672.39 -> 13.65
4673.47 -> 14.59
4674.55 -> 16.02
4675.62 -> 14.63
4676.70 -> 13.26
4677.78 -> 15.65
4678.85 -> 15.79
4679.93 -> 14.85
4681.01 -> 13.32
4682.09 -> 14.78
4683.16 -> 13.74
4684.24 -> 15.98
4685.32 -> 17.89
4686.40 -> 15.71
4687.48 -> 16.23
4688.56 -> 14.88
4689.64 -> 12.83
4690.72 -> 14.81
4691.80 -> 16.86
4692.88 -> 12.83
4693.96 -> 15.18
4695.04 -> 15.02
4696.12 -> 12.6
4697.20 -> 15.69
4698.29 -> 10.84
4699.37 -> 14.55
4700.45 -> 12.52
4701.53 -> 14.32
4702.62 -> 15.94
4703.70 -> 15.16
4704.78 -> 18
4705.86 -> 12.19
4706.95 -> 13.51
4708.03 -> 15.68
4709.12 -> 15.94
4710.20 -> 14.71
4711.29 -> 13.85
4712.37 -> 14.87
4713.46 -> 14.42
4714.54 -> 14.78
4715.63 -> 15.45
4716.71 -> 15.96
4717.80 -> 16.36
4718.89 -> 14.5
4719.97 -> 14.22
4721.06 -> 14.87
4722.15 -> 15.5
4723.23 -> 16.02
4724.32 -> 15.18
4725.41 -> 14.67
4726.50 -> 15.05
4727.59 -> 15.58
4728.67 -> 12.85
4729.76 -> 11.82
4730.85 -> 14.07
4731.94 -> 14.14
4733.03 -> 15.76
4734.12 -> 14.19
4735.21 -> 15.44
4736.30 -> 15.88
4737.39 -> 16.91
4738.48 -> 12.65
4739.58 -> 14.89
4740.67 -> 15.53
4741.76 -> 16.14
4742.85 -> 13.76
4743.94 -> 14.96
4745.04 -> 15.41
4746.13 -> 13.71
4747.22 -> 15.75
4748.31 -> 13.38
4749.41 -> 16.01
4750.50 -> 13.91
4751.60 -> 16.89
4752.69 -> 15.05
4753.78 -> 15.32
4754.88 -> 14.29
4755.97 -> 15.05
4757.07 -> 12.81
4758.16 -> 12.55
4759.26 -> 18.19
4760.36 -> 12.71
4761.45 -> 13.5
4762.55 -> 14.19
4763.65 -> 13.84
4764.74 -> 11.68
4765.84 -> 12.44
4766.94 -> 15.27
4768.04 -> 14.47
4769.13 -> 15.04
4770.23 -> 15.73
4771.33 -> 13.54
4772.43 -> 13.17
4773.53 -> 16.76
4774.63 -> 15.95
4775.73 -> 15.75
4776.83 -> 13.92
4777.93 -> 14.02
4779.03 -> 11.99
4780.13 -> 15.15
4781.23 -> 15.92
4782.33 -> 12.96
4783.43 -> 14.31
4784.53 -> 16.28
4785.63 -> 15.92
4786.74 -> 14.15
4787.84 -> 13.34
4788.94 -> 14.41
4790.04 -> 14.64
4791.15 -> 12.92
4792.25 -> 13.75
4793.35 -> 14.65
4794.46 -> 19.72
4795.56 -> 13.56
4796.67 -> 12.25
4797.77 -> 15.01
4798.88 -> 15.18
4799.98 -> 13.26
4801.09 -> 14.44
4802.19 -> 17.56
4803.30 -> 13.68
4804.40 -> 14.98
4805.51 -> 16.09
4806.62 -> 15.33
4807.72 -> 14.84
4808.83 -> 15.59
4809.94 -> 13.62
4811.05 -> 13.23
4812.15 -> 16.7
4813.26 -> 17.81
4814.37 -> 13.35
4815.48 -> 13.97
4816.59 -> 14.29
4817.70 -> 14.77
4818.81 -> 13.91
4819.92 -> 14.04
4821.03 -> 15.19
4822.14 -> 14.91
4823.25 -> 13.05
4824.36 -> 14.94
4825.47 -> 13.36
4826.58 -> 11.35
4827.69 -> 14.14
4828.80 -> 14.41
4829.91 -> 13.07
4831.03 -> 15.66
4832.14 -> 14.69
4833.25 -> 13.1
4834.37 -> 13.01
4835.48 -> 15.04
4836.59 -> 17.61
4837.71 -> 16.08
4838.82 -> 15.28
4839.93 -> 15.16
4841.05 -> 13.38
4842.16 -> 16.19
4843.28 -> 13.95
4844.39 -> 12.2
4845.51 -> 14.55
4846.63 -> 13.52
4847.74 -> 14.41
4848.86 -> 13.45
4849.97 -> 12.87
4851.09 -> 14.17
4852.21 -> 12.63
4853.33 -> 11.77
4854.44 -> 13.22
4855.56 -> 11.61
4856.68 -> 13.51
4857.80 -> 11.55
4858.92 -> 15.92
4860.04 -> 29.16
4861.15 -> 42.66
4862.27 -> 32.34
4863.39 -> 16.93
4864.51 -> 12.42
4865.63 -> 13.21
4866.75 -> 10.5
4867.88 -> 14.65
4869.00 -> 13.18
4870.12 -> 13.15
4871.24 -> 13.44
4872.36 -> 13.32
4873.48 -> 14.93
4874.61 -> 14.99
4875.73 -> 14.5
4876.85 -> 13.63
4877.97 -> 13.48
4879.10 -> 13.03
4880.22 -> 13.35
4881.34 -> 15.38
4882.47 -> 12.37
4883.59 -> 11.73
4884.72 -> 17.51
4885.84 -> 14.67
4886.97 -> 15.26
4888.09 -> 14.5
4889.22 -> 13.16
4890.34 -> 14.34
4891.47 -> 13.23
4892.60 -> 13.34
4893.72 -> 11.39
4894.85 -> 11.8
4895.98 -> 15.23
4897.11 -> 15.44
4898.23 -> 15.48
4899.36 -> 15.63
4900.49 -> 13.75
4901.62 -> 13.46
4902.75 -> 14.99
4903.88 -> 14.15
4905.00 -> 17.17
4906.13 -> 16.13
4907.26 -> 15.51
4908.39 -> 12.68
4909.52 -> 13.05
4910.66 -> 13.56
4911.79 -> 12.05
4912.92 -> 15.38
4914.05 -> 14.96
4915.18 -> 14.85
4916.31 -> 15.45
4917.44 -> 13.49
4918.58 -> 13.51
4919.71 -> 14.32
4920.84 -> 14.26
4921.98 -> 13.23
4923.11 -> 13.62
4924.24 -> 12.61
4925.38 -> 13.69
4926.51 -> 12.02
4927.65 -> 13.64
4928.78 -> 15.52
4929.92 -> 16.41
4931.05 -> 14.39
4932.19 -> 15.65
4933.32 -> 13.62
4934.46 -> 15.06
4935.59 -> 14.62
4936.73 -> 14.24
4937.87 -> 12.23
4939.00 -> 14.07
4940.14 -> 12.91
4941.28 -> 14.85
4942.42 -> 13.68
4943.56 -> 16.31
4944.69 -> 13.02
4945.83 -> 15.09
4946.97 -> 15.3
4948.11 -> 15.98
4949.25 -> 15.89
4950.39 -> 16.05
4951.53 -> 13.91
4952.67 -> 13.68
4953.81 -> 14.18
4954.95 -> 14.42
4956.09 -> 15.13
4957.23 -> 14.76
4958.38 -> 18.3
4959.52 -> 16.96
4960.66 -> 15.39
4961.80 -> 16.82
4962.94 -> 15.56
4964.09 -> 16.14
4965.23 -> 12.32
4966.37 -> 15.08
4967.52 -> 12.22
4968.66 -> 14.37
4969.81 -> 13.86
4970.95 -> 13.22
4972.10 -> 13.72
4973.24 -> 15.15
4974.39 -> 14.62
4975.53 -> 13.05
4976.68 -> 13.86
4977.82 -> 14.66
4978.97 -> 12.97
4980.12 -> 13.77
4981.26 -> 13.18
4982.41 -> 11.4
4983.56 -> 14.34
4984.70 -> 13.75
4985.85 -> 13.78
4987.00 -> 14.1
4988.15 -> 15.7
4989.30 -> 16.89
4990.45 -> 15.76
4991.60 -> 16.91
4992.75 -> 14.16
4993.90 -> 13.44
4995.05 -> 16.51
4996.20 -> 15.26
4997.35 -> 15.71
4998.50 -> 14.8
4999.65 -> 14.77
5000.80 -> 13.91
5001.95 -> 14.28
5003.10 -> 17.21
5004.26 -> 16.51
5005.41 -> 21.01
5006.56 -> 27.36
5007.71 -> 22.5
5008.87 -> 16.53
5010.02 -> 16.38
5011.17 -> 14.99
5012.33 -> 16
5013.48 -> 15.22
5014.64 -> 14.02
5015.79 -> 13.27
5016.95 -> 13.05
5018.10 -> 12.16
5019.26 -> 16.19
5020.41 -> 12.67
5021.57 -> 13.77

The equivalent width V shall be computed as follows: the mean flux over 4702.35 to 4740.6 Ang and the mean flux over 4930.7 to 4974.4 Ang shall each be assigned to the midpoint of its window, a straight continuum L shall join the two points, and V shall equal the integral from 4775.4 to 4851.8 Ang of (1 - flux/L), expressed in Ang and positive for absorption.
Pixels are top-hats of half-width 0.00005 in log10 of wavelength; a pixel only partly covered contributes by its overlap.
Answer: 1.7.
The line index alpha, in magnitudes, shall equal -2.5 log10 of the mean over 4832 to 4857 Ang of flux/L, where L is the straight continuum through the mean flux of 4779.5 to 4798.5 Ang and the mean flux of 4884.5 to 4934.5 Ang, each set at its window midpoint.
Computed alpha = 0.038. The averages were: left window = 14.6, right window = 14.3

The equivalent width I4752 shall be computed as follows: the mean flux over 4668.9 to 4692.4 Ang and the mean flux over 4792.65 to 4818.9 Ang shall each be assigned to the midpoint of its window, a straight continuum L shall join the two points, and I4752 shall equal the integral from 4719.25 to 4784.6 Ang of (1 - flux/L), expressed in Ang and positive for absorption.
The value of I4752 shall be 1.4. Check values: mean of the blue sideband 14.9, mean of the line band 14.6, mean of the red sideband 14.9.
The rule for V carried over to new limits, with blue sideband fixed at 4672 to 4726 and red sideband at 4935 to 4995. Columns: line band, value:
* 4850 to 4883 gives -2.2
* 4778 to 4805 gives 0.3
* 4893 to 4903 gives 0.4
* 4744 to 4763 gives 0.2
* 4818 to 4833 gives 0.7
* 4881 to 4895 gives 0.8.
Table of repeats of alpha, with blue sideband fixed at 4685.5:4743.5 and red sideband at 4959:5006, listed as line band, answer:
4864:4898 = 0.08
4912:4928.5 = 0.07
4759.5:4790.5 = 0.03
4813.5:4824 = 0.04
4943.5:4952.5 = -0.02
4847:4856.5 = 0.14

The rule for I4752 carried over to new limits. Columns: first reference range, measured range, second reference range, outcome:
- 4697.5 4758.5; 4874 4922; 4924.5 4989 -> 1.1 Ang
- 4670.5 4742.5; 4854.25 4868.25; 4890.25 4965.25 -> -3.7 Ang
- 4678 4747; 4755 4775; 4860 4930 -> 0.8 Ang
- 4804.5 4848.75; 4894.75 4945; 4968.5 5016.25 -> 2.3 Ang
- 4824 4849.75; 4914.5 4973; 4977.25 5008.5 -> 2.9 Ang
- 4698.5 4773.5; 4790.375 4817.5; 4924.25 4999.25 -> -0.4 Ang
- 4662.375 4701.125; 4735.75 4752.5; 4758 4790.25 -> -0.7 Ang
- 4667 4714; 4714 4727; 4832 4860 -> -0.6 Ang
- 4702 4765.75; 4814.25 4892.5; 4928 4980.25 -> -0.8 Ang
